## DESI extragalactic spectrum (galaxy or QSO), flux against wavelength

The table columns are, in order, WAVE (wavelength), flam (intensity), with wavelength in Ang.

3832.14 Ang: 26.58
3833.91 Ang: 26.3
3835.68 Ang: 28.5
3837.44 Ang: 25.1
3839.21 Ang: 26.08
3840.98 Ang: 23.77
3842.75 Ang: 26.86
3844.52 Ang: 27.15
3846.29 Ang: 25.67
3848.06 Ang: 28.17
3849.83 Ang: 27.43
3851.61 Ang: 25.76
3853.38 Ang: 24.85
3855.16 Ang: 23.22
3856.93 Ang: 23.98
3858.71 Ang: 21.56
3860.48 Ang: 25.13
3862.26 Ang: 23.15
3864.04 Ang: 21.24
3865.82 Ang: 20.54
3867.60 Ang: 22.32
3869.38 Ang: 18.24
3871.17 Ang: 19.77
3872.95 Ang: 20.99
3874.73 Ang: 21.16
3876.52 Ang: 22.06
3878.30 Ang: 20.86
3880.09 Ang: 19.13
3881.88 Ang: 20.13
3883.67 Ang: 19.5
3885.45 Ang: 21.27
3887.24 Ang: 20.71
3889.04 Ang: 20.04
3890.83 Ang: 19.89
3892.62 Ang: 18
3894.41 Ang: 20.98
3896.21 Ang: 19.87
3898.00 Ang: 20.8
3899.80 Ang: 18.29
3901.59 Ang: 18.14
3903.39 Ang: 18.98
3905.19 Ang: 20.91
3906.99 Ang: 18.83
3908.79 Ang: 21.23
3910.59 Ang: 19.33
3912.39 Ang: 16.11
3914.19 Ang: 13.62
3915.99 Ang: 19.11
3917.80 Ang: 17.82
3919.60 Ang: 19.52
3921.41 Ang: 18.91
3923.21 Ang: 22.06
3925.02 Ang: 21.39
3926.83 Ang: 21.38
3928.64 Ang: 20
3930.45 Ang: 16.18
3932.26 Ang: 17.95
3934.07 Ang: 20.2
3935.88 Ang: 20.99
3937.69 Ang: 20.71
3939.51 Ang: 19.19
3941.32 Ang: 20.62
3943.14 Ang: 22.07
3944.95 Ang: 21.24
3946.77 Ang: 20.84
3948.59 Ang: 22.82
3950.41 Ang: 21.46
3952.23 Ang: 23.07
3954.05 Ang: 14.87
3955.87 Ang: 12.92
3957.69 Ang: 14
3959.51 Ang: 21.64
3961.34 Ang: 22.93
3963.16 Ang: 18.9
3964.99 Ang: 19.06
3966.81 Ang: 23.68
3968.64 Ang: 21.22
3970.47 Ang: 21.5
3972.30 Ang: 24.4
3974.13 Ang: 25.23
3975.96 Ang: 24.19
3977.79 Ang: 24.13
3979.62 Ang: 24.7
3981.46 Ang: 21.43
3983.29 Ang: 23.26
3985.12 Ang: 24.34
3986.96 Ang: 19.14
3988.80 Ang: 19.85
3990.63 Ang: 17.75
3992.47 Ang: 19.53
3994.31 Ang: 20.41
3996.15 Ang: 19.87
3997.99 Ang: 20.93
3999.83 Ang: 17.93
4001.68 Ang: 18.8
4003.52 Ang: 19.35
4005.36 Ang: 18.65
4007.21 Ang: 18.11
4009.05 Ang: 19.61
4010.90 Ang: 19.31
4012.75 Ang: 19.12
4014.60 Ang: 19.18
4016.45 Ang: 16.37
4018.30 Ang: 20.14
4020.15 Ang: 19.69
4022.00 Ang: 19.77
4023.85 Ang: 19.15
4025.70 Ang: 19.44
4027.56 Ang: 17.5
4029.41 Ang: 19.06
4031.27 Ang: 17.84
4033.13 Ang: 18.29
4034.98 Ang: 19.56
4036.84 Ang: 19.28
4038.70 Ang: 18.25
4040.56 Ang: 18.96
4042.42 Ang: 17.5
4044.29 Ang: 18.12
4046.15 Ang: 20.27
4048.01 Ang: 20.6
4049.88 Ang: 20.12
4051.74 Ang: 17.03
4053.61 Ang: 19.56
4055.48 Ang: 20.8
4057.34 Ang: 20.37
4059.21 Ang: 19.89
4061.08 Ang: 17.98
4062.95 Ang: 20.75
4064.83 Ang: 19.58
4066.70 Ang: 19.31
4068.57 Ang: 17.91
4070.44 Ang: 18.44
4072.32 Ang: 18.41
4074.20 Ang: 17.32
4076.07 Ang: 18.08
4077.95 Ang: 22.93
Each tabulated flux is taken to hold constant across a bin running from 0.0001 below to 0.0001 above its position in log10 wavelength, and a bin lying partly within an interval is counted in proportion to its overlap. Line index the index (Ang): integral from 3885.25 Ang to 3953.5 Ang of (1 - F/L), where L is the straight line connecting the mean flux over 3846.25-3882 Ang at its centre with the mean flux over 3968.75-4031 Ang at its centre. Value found 5.84 Ang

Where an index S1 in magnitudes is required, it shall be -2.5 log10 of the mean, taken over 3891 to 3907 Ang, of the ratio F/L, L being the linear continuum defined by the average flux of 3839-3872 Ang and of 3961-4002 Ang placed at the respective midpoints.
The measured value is 0.18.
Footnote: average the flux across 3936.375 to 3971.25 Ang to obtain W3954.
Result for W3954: 20.1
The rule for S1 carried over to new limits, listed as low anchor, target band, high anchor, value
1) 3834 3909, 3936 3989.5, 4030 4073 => -0.03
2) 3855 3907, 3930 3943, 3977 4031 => 0.03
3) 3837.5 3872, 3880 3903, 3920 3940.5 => 0.12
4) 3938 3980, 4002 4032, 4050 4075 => 0.06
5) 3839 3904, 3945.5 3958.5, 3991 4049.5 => 0.10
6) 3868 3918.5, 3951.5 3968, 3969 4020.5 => 0.07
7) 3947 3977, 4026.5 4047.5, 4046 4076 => 0.05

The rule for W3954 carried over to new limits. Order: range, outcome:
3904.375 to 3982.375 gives 20.3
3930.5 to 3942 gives 19.7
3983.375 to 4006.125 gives 19.9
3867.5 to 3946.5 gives 19.8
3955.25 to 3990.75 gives 21.4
